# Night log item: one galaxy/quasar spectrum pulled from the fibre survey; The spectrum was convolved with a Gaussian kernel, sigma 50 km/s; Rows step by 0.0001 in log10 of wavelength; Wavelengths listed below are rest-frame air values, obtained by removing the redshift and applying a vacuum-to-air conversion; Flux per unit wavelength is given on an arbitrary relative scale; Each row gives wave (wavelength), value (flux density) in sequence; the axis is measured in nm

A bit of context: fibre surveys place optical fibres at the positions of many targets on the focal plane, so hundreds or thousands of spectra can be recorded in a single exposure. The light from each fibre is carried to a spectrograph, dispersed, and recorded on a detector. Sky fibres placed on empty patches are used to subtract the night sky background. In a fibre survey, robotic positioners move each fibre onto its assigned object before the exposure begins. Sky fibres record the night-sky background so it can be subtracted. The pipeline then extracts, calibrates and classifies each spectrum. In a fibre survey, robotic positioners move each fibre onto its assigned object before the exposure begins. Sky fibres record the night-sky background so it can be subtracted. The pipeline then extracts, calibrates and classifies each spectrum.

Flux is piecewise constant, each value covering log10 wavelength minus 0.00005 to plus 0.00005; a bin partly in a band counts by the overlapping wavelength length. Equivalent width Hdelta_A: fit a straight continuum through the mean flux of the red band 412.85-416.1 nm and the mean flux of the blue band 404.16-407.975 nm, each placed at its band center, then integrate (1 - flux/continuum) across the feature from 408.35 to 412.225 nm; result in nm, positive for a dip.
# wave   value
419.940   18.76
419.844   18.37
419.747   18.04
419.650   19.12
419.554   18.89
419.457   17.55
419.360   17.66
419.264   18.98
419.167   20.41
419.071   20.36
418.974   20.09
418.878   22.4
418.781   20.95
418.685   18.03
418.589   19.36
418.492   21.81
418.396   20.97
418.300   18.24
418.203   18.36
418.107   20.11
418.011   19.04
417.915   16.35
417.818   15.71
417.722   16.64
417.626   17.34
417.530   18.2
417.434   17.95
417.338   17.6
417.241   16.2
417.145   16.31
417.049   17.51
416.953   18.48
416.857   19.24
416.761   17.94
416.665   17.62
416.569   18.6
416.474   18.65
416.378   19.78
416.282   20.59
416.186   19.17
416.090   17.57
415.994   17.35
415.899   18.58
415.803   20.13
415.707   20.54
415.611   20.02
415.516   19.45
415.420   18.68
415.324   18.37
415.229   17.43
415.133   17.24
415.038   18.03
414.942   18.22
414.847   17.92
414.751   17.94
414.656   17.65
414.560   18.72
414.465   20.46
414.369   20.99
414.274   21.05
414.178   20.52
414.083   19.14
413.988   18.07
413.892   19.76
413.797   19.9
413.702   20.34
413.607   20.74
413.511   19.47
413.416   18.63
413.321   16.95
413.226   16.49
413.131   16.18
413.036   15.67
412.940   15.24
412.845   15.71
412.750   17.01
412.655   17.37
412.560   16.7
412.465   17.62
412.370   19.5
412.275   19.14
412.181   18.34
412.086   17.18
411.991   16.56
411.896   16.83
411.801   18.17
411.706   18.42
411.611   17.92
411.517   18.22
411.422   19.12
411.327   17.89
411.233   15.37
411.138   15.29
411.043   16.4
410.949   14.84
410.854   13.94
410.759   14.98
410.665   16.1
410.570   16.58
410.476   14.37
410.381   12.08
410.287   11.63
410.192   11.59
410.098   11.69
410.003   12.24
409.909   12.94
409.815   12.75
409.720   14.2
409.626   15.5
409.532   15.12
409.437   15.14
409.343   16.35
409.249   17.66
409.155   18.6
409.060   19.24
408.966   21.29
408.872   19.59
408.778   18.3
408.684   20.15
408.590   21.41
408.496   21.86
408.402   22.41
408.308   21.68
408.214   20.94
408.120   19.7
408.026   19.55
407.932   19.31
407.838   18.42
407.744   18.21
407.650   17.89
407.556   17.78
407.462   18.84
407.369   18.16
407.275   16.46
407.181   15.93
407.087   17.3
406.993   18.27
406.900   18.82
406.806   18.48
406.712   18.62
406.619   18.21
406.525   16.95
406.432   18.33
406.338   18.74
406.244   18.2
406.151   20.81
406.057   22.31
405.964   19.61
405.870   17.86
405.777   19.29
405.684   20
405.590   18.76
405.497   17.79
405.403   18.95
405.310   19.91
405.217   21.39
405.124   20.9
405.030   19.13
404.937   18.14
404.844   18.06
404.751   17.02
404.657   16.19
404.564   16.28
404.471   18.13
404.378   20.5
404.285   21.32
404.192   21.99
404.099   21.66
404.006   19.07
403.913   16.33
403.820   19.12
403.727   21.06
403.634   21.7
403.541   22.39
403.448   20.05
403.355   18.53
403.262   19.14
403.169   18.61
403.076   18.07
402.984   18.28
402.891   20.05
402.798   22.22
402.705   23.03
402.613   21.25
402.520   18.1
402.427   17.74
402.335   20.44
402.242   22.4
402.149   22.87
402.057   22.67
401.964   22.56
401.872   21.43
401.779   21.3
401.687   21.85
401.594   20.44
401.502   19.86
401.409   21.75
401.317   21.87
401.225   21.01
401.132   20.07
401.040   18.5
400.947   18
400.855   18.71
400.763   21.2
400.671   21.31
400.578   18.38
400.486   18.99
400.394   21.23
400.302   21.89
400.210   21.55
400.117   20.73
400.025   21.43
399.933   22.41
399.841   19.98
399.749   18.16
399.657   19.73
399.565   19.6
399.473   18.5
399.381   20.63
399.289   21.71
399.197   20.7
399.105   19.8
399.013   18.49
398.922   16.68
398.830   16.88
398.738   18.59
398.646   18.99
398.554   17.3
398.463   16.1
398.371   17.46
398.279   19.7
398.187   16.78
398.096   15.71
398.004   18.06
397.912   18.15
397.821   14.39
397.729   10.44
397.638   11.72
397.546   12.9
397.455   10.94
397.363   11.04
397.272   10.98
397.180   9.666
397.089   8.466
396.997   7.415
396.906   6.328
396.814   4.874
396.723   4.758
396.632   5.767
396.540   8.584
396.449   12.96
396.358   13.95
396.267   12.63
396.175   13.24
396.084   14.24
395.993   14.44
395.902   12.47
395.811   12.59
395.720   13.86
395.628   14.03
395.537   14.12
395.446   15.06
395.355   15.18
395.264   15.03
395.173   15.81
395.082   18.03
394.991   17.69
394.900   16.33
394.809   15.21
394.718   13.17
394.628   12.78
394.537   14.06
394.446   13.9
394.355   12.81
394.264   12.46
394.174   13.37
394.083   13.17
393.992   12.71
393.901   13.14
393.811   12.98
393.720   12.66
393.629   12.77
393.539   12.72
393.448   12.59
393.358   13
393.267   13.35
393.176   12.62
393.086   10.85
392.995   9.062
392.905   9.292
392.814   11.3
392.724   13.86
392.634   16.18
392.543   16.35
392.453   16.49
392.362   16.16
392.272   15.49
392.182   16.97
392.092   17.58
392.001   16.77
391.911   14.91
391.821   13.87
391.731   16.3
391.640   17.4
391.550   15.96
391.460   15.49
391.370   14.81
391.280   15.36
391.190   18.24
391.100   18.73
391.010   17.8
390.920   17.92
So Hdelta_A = 0.44 nm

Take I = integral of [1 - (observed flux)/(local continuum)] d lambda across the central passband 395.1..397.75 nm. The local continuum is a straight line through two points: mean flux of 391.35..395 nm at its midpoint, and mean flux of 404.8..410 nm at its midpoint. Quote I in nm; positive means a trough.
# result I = 0.61 nm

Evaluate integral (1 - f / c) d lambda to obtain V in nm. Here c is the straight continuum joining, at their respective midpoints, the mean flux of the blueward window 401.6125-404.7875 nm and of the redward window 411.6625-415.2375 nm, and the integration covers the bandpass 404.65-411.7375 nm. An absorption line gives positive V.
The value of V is 0.57 nm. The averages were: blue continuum 20.1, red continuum 18.2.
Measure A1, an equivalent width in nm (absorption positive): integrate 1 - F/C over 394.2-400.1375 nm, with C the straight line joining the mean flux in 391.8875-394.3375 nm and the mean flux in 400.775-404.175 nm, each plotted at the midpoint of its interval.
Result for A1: 0.63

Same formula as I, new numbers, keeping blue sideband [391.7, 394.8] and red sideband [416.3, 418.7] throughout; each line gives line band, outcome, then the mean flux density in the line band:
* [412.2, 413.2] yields 0.02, 17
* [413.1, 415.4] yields -0.15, 18.8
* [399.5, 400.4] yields -0.34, 20.6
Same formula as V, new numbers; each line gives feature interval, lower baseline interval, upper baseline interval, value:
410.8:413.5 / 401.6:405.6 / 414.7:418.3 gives 0.25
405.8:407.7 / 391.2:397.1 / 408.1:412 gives -0.28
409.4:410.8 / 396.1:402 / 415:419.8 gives 0.32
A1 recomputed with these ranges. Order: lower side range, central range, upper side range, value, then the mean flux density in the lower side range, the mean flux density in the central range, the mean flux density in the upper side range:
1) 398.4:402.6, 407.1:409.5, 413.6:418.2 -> 0.05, 20.1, 18.9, 18.6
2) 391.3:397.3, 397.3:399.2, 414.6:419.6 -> -0.25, 13.2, 16.1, 18.6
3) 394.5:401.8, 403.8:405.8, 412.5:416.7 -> -0.23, 16.2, 19.1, 18.5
